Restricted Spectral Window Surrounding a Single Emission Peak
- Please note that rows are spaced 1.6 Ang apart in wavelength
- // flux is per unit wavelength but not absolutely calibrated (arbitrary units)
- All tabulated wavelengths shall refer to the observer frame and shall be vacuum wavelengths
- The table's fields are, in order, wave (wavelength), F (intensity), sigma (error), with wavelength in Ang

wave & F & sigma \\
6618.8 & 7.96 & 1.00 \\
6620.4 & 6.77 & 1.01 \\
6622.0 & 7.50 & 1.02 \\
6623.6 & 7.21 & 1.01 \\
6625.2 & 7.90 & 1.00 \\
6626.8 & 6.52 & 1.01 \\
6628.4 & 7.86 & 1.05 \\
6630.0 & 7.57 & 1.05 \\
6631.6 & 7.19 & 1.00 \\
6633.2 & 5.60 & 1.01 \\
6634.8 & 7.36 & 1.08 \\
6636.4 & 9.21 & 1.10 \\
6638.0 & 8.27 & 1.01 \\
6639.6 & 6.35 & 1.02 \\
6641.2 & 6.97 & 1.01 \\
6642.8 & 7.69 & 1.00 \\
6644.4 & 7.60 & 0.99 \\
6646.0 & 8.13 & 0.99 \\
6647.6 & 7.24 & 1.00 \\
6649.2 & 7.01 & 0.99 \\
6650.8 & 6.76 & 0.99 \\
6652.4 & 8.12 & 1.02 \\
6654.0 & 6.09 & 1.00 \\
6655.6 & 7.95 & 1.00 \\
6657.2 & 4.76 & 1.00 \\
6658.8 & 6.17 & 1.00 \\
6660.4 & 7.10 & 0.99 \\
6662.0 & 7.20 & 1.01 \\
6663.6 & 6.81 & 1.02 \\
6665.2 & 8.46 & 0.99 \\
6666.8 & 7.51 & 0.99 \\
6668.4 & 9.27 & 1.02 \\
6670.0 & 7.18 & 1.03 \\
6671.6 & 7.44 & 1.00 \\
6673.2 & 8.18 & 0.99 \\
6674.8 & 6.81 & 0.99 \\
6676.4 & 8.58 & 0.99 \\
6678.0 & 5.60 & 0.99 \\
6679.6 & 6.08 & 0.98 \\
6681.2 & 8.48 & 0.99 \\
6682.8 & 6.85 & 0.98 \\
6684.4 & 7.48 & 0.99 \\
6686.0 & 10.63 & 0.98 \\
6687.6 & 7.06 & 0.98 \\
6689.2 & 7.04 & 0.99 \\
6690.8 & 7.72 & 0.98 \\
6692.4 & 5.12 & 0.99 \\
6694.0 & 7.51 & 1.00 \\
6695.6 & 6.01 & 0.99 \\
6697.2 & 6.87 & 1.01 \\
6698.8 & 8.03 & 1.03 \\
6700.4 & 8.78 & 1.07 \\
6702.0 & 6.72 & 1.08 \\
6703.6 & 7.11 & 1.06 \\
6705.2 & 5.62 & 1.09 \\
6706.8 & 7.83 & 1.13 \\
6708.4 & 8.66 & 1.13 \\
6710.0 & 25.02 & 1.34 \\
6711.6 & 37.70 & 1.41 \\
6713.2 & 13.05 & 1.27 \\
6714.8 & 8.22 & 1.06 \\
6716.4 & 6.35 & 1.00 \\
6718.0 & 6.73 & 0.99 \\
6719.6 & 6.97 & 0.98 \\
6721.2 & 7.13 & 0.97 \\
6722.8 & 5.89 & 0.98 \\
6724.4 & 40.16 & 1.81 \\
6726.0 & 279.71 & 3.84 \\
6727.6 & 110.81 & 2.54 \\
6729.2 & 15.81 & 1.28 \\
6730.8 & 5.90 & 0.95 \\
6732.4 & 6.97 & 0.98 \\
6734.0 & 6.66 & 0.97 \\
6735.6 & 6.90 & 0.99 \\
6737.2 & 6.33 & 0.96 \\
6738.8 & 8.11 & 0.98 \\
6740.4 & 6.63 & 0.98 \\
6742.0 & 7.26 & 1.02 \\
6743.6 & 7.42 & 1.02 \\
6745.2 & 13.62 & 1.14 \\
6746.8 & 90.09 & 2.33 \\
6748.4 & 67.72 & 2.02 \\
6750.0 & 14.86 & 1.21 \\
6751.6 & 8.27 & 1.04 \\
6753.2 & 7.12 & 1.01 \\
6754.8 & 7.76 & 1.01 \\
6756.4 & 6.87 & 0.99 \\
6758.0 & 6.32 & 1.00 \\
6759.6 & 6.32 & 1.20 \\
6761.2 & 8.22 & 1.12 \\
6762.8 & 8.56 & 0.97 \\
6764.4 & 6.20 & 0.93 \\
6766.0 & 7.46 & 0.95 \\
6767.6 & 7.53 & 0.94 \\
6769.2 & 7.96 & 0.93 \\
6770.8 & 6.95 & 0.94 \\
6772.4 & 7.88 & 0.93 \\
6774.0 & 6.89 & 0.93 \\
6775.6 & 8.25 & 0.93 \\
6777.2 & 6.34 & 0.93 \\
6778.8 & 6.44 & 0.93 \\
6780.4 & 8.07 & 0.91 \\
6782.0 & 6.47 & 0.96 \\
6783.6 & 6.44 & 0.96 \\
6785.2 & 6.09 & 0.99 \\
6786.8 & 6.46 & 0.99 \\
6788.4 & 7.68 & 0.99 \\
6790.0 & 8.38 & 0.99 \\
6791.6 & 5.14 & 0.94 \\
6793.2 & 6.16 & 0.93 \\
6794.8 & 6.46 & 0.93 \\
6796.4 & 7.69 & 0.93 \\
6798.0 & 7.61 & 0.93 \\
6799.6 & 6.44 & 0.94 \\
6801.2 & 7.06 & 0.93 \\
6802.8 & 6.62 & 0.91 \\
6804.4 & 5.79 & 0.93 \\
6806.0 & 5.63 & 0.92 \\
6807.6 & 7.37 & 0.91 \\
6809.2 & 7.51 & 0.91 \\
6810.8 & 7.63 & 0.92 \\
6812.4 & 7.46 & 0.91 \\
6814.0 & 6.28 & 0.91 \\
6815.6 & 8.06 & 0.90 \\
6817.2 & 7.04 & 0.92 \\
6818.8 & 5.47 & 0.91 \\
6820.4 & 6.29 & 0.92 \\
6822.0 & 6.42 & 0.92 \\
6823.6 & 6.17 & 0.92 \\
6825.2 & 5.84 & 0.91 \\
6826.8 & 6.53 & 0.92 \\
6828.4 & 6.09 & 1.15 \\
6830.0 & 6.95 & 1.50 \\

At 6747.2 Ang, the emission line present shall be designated [N II] 6583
